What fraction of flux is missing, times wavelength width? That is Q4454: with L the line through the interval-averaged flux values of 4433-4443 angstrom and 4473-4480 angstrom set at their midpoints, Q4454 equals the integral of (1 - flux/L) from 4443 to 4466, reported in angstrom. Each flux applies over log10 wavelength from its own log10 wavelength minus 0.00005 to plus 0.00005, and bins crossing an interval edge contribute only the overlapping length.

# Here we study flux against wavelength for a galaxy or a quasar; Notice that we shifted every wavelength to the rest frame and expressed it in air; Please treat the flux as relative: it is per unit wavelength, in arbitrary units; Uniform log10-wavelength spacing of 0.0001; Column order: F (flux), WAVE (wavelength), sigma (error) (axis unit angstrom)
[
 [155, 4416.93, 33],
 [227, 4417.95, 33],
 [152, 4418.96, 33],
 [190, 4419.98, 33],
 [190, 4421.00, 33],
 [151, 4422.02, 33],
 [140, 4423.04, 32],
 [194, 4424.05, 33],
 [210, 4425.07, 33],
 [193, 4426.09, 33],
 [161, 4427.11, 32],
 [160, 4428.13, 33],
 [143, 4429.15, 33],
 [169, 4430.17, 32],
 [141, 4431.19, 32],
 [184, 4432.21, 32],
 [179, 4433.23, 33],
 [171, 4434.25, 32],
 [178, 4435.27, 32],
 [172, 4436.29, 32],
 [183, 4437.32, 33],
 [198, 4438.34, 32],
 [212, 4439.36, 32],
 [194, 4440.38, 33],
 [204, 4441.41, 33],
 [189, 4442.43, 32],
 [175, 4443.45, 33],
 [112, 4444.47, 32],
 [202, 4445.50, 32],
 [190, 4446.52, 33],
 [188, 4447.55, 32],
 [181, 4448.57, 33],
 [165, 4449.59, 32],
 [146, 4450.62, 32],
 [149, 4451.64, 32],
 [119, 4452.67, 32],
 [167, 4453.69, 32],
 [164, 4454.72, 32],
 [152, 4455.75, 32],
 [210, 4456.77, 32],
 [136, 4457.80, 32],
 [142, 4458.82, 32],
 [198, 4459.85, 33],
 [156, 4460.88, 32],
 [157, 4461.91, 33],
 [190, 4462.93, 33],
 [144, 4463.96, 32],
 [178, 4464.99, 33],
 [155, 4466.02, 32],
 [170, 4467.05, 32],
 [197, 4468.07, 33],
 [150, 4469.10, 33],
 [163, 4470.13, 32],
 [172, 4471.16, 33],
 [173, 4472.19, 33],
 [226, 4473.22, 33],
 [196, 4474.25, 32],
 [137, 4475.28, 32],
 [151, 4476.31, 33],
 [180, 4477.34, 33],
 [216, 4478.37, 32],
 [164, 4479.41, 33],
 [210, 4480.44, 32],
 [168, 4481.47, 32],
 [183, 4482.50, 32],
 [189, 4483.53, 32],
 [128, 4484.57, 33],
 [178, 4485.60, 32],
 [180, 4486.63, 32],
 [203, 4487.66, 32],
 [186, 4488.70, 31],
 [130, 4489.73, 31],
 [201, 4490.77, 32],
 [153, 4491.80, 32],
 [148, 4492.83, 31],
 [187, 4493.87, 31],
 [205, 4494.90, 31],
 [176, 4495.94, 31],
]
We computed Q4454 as 2.5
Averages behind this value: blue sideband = 188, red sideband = 180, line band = 164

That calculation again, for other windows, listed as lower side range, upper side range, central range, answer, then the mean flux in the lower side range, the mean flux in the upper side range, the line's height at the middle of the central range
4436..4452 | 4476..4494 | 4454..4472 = 1.07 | 179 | 175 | 177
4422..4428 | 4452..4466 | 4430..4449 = -1.16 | 176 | 162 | 170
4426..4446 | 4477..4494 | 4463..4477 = 0.42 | 176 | 176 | 176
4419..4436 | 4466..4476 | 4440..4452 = -0.13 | 172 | 174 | 173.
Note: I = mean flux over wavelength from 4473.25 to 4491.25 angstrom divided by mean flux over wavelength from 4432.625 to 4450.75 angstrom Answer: 0.98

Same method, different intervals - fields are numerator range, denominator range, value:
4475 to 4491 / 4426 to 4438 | 1.04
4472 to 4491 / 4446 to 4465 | 1.09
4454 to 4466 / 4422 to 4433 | 0.98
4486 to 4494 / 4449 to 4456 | 1.14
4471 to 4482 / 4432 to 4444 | 0.97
